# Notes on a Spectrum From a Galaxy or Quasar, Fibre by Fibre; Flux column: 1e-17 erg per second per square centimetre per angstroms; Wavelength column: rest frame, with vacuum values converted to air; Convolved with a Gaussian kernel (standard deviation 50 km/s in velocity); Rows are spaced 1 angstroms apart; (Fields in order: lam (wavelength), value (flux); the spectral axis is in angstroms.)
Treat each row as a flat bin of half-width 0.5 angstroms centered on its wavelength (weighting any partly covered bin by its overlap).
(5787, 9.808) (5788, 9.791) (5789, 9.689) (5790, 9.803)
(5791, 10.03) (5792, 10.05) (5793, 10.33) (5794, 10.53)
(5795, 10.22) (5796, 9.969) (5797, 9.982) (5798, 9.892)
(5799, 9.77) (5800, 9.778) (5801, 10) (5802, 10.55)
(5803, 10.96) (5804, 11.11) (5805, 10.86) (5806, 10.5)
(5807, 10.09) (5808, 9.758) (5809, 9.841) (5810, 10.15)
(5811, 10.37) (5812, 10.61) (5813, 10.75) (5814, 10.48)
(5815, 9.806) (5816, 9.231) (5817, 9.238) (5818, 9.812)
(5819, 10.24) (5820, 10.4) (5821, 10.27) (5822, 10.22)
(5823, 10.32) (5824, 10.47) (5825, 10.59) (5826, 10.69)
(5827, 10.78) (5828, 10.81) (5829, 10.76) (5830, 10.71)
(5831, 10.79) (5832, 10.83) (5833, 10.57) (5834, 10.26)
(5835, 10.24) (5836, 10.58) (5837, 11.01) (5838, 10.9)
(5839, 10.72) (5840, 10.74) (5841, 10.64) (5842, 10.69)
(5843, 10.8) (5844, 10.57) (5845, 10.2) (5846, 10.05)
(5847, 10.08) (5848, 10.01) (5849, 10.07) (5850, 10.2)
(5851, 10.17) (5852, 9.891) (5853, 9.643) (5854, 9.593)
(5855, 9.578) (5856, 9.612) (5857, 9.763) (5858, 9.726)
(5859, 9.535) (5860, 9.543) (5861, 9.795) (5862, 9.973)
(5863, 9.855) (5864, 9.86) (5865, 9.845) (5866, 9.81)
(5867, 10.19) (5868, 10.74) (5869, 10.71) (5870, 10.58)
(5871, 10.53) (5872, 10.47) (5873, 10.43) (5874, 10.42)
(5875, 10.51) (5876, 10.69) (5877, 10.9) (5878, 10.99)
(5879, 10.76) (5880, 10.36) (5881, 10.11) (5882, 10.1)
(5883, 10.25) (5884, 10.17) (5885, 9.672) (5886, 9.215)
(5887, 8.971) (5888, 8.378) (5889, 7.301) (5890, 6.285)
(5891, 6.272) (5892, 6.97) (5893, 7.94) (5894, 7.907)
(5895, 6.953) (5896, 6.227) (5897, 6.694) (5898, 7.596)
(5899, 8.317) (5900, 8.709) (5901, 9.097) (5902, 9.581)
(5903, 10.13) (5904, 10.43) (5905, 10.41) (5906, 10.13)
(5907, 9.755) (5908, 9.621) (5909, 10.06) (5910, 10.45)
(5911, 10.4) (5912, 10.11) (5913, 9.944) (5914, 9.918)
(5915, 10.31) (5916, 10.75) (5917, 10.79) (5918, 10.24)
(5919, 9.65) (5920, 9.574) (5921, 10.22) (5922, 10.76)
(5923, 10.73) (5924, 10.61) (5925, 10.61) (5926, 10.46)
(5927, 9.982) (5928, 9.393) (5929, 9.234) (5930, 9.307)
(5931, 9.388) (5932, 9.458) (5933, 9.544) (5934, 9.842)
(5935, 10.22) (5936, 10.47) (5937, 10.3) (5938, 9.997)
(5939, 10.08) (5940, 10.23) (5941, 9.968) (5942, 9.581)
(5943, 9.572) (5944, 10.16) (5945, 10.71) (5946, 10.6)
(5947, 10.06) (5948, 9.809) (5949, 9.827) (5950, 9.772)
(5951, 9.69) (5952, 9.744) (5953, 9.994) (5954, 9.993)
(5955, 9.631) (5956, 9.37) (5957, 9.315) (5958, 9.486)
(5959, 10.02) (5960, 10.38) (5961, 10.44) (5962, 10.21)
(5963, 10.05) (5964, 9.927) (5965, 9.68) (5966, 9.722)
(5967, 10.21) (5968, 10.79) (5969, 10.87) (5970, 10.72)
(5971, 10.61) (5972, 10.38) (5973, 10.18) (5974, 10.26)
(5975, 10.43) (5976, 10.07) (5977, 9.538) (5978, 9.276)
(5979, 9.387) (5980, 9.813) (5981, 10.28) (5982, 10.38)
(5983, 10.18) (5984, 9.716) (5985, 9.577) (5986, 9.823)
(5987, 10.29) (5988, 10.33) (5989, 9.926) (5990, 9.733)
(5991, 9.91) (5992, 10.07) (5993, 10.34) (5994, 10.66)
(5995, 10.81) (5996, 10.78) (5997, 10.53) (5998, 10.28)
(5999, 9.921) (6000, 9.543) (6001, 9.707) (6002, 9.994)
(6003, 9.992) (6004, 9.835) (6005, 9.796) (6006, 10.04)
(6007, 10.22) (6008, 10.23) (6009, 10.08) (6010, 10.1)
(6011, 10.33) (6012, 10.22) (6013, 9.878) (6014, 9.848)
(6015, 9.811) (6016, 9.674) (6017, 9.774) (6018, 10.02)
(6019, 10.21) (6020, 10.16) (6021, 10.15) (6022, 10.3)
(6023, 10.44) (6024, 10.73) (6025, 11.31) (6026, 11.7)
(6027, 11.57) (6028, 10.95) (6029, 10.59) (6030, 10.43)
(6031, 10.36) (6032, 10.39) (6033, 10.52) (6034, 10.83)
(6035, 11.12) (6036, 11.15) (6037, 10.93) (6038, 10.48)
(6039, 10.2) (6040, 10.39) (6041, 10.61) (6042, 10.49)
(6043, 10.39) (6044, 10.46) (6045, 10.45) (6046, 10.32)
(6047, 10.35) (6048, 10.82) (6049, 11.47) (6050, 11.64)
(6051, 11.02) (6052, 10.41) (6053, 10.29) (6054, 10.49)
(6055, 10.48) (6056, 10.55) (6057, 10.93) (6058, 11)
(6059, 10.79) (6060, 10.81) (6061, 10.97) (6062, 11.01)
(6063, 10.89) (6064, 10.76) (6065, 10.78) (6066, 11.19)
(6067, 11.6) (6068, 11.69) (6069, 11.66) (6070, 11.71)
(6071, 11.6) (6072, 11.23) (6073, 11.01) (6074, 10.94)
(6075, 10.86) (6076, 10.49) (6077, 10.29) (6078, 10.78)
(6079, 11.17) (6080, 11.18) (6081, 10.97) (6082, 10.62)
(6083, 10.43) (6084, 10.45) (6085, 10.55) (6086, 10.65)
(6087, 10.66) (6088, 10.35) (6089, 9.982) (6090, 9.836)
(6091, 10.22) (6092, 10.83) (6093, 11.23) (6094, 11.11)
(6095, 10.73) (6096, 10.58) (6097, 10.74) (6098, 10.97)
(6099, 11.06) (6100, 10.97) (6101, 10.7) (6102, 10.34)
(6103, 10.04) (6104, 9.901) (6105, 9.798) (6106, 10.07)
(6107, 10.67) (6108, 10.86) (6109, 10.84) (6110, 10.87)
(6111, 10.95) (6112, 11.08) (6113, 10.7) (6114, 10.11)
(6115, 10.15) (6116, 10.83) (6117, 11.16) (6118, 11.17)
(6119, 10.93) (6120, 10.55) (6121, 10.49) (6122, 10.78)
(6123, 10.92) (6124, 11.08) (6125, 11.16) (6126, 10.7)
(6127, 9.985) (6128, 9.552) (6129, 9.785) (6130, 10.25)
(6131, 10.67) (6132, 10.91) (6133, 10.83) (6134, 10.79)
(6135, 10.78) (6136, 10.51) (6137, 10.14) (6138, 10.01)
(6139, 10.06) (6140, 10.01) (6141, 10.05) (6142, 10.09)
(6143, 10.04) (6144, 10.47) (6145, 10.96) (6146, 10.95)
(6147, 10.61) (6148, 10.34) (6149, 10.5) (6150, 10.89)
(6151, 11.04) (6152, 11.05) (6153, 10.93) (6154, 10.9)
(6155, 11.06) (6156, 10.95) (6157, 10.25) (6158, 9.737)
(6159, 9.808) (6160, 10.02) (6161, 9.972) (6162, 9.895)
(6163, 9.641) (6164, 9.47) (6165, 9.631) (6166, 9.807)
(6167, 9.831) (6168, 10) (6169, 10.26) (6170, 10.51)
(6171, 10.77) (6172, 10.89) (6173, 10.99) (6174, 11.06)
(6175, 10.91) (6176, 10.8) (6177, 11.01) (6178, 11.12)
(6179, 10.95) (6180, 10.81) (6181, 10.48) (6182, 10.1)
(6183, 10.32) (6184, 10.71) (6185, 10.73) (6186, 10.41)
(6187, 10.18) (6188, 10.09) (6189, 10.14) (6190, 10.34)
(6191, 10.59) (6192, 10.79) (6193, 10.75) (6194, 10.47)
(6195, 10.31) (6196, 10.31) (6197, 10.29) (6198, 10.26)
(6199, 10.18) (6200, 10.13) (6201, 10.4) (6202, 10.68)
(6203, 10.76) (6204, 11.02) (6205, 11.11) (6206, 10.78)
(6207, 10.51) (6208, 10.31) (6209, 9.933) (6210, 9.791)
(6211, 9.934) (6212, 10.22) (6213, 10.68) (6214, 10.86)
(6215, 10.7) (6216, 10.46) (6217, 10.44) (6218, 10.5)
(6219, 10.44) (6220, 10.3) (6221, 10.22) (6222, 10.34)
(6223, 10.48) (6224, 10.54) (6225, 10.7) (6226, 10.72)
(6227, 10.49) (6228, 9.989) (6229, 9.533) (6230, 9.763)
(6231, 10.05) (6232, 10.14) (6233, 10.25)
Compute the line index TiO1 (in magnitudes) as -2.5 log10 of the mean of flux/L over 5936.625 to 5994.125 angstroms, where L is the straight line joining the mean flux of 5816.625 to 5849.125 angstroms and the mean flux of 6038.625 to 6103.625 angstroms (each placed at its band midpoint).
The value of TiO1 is 0.064 mag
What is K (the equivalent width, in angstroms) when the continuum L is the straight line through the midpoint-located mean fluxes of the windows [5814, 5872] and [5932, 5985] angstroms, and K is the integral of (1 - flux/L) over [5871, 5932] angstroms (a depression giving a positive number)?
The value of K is 3.6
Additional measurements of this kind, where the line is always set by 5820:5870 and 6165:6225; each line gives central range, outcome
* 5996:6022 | 0.85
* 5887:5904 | 3.99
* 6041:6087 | -1.98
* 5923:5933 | 0.45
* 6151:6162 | -0.01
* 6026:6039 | -0.50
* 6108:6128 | -0.57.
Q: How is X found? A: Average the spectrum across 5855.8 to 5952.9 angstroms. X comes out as 9.71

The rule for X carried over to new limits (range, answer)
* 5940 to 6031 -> 10.1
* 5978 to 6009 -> 10.1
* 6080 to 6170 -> 10.5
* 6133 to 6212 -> 10.4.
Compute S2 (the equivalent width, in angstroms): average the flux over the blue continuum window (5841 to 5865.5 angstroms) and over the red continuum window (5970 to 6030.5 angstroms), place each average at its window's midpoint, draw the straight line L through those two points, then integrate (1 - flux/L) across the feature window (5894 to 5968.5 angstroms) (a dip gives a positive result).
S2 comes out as 2.2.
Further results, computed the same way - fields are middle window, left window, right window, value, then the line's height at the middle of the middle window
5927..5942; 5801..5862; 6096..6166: 0.8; 10.4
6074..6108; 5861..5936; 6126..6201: -1.3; 10.2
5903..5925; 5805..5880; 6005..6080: 0.4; 10.4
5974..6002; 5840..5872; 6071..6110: 1.0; 10.4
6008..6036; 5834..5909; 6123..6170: -1.1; 10.1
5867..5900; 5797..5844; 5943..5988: 3.4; 10.2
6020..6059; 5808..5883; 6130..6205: -1.1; 10.4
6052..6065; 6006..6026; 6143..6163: -0.5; 10.3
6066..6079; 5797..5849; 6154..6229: -0.9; 10.4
